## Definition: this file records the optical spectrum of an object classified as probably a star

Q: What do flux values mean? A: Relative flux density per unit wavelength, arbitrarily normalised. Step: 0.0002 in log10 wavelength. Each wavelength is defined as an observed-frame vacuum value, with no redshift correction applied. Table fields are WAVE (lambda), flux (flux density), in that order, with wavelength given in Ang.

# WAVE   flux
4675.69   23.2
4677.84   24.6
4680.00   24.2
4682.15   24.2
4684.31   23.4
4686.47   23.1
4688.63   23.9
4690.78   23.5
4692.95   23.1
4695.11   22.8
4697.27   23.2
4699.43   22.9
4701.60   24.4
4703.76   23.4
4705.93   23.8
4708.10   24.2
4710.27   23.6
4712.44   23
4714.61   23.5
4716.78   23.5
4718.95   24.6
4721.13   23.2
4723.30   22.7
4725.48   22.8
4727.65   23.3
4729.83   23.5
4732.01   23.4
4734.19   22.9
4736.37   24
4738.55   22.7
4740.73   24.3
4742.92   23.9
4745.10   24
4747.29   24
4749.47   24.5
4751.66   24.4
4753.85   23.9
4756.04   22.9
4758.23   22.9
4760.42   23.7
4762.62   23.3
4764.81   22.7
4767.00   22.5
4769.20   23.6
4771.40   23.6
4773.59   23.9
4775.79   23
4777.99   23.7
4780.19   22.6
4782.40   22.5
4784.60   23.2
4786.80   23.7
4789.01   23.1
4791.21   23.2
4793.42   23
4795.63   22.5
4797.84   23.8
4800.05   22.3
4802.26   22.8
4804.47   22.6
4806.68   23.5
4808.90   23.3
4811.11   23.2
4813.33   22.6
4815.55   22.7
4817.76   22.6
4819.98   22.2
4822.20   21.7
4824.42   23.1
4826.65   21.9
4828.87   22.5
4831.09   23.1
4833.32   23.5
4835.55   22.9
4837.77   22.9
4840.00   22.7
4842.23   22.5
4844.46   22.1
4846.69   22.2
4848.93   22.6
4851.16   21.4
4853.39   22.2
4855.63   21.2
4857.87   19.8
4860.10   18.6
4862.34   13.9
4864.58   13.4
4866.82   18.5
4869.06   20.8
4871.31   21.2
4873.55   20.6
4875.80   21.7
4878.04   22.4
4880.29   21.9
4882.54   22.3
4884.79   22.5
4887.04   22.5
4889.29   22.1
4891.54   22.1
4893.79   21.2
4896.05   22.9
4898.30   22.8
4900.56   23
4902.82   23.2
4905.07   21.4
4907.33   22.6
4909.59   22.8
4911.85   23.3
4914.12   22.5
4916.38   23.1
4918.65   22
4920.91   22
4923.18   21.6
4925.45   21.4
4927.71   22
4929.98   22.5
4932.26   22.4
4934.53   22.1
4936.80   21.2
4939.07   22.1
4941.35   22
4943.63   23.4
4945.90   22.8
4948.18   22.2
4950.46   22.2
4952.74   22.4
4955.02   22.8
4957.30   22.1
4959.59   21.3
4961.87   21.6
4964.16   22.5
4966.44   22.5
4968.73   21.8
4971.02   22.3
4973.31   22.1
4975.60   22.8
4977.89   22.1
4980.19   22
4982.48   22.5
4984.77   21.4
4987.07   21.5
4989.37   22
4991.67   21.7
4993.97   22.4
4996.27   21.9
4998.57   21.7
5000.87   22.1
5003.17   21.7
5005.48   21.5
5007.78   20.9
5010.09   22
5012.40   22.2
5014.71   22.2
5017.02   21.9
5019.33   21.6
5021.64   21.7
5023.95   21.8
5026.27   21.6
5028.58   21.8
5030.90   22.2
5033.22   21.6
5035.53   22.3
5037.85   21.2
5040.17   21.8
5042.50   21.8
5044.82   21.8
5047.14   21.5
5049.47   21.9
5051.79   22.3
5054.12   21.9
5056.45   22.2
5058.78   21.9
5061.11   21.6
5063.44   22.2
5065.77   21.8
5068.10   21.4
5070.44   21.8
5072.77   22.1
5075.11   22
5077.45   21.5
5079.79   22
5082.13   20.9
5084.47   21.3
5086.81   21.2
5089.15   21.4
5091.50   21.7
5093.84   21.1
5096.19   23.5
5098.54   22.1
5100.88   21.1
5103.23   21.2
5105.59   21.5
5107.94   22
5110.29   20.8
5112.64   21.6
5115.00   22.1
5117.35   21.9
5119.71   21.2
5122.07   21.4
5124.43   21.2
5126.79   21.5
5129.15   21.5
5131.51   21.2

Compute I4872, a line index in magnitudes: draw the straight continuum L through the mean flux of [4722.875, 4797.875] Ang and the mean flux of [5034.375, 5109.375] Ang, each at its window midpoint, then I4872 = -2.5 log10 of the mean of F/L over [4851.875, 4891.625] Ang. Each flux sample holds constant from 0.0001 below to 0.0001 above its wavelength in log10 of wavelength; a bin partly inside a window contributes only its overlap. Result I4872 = 0.12 mag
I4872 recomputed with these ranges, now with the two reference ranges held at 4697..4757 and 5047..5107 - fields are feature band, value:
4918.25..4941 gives 0.029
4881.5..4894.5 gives 0.028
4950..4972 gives 0.010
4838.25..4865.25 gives 0.128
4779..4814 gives 0.011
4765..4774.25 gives 0.002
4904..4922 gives 0.007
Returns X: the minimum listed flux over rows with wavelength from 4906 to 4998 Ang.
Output 21.2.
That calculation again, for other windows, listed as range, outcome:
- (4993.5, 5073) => 20.9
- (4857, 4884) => 13.4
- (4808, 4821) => 22.2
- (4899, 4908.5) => 21.4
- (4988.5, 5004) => 21.7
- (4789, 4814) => 22.3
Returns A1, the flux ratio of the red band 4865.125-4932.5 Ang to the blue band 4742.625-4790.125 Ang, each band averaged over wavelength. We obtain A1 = 0.9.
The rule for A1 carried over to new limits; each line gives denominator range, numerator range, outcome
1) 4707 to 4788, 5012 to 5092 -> 0.93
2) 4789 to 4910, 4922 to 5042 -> 1.00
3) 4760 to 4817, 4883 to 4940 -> 0.97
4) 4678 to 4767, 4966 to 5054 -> 0.93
